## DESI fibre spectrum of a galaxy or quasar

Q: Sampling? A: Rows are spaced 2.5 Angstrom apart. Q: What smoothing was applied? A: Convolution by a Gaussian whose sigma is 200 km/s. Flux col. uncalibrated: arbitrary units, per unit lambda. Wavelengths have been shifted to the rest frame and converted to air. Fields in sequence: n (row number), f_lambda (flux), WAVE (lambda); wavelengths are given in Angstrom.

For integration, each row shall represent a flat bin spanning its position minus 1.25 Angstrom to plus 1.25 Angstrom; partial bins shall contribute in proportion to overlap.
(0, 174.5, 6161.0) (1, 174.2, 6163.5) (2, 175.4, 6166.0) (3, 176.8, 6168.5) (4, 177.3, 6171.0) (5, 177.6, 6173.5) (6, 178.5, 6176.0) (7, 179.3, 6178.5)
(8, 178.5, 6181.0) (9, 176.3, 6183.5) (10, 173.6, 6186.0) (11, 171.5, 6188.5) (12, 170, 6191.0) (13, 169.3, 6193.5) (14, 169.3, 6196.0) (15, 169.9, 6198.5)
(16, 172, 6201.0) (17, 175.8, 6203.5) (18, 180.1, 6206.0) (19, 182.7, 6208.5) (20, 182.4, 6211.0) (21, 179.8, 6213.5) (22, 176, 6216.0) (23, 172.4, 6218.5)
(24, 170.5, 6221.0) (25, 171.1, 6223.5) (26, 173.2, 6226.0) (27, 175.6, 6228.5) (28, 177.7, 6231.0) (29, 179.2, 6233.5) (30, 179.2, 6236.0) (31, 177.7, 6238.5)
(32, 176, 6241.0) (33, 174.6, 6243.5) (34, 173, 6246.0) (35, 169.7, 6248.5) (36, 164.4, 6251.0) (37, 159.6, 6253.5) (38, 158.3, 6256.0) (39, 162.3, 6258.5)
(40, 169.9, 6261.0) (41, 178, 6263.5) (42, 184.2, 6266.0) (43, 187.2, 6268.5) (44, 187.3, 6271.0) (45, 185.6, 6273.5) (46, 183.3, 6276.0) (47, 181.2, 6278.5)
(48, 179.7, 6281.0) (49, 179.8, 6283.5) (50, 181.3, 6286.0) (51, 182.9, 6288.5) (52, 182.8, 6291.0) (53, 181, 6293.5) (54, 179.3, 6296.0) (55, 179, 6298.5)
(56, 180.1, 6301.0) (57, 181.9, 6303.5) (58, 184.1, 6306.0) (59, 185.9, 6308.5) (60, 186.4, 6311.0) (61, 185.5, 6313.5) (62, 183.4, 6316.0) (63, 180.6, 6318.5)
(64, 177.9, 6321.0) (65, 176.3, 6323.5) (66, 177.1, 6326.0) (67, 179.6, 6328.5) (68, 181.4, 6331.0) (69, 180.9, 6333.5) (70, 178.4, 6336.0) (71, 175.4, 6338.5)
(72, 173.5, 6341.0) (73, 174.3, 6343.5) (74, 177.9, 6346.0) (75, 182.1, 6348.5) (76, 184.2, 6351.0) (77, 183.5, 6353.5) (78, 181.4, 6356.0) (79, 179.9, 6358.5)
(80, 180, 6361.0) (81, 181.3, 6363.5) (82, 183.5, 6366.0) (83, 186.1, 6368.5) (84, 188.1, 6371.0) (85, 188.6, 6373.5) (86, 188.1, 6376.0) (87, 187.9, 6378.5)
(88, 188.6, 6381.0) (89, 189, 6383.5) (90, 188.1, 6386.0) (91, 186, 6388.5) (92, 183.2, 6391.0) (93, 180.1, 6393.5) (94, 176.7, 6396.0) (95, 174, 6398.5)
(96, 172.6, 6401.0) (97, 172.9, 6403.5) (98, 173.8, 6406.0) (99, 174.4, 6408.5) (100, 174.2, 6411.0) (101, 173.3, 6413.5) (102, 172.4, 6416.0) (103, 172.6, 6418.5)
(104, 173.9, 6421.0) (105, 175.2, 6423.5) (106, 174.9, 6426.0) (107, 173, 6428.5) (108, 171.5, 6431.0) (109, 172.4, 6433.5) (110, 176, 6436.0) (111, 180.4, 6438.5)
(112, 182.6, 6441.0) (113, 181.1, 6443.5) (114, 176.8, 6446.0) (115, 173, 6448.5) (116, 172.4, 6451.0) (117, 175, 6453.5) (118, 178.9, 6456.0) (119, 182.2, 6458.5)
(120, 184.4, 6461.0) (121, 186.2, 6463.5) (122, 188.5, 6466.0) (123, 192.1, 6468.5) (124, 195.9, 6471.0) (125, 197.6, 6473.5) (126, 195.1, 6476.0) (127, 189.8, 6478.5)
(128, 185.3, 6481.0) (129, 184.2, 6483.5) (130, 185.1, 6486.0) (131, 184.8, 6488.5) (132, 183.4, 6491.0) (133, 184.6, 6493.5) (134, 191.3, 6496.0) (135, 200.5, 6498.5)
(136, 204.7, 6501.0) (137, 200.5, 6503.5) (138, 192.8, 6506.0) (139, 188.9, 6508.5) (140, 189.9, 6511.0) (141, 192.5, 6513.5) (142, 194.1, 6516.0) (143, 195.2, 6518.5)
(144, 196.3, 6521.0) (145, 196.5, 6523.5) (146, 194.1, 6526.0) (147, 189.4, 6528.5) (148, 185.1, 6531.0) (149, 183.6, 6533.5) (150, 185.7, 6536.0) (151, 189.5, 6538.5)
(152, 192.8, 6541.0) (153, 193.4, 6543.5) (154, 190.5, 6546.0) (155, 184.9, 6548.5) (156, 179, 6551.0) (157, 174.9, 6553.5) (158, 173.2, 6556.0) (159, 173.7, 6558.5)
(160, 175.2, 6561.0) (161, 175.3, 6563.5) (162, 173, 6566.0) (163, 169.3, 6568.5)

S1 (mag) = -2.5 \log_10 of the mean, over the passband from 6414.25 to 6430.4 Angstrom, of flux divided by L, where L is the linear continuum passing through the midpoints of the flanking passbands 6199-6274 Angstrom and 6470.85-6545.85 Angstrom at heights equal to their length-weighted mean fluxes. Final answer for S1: 0.08 mag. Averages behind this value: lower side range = 175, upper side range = 191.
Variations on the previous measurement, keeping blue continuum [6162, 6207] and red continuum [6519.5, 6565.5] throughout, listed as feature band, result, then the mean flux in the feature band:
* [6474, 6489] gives -0.028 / 188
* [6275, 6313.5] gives -0.025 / 182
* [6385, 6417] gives 0.024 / 177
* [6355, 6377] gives -0.025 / 184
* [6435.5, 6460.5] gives 0.025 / 178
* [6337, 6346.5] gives 0.025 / 175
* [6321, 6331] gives 0.004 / 178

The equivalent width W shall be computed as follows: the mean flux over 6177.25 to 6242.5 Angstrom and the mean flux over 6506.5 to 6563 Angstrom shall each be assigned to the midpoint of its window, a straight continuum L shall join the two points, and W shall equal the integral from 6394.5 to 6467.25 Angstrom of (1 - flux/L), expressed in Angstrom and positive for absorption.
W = 2.76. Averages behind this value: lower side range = 175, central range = 176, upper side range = 187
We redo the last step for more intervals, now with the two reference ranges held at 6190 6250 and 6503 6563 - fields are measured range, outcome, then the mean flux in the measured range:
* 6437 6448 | 0.26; 180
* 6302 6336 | -0.49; 181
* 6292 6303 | -0.13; 180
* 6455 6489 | -0.52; 188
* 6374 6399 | -0.40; 185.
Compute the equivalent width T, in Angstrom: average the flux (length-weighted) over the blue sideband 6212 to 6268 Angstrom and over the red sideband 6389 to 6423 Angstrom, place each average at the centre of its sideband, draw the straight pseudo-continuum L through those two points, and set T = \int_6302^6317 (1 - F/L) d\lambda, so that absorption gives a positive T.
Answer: -0.9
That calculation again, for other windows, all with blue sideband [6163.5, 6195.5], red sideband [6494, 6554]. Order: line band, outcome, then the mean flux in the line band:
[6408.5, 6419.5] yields 0.76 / 173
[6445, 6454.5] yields 0.68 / 174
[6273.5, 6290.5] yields -0.17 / 182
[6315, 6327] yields 0.18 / 179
